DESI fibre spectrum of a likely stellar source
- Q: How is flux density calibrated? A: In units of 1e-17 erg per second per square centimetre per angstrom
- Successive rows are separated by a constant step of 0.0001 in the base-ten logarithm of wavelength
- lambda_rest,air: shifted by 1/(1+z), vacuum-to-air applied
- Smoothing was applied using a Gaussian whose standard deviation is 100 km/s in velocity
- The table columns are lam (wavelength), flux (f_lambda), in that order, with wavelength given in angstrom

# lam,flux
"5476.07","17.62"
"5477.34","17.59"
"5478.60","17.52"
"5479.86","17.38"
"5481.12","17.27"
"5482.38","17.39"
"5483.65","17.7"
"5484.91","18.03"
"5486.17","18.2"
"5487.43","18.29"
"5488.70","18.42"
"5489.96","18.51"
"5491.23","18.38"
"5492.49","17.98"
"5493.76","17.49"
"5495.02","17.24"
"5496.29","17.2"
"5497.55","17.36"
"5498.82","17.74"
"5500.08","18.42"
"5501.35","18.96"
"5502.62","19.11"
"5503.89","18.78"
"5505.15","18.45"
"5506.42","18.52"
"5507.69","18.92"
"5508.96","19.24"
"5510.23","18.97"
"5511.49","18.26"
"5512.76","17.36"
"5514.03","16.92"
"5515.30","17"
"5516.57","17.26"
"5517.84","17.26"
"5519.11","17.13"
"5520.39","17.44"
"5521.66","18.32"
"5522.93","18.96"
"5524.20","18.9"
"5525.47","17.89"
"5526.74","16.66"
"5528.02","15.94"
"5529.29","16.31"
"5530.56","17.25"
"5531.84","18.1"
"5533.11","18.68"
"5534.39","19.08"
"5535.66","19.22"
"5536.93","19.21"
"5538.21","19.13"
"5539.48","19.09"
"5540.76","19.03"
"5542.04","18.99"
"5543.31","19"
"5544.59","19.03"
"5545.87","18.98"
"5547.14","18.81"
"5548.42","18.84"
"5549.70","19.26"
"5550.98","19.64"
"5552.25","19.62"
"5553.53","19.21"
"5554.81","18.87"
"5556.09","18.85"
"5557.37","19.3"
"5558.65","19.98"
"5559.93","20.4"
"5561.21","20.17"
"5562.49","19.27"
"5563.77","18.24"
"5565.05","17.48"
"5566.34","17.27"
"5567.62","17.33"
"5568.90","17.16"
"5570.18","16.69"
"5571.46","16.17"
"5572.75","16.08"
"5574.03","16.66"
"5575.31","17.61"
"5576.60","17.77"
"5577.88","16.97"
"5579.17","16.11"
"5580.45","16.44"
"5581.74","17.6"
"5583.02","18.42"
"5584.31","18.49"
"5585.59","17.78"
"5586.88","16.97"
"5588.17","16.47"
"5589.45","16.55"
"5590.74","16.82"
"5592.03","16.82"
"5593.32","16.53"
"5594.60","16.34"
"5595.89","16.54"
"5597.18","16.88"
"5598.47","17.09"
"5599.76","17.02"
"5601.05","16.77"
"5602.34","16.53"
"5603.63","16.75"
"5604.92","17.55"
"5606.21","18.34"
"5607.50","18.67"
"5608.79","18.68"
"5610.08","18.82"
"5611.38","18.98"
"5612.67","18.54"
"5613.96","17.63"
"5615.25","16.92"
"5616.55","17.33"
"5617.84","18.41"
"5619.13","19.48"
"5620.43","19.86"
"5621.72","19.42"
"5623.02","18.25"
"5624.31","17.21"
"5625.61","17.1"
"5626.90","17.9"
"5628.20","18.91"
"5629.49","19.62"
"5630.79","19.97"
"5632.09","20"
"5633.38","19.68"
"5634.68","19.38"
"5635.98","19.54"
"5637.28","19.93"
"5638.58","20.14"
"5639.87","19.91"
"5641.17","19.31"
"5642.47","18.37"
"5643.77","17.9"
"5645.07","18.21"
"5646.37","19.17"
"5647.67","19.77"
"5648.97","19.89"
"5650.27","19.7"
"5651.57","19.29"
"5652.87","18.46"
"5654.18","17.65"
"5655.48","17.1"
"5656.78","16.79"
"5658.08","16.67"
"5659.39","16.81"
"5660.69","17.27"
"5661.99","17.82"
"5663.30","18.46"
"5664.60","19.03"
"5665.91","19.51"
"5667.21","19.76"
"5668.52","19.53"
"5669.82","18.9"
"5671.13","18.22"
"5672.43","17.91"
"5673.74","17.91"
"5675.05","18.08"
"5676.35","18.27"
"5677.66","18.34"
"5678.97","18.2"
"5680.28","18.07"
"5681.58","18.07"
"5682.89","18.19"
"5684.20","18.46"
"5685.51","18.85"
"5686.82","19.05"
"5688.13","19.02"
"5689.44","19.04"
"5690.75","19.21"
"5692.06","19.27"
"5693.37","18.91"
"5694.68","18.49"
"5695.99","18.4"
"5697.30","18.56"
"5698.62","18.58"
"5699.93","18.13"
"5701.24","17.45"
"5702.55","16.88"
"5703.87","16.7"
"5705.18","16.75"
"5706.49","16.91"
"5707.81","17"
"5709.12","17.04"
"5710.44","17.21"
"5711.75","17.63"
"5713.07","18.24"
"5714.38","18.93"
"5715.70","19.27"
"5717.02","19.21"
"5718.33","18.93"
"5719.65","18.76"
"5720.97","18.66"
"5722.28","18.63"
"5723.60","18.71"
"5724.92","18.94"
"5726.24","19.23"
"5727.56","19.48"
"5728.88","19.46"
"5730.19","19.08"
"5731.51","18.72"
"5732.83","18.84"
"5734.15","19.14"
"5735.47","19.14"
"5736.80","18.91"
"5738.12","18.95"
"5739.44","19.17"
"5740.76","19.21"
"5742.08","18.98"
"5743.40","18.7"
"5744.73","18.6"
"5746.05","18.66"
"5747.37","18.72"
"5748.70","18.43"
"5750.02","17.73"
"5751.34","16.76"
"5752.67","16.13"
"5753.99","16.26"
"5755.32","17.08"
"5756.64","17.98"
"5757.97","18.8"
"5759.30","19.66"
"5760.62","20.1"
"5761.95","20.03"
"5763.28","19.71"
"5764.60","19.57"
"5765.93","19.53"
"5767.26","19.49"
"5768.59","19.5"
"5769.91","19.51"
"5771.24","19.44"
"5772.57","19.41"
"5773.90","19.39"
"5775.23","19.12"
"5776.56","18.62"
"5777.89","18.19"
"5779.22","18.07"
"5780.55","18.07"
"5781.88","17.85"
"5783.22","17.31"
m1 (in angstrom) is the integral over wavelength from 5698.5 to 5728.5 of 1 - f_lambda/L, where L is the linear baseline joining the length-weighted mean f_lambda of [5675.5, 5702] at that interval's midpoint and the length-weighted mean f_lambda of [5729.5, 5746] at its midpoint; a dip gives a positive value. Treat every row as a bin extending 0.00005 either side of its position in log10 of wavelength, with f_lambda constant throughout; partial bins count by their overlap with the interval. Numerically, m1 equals 0.95 angstrom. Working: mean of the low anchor 18.5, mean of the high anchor 18.9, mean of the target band 18.1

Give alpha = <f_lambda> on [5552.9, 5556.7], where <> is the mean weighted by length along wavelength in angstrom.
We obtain 19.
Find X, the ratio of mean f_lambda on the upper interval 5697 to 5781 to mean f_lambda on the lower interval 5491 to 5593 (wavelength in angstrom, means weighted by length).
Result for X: 1.03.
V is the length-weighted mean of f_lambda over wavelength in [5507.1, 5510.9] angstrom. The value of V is 19.1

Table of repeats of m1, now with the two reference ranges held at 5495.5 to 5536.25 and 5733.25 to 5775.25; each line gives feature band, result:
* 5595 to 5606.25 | 0.8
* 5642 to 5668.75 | 0.1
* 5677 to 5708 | 0.6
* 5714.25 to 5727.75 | -0.2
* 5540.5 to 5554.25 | -0.8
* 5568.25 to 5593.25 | 1.6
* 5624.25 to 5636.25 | -0.4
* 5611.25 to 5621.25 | 0.0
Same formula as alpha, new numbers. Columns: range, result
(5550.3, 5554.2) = 19.5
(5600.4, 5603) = 16.6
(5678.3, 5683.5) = 18.1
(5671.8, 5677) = 18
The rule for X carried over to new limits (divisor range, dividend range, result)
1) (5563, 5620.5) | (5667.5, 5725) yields 1.05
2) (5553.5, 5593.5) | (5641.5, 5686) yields 1.04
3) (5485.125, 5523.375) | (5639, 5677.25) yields 1.02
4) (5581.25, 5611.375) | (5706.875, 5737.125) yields 1.07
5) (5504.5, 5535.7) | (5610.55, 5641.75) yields 1.06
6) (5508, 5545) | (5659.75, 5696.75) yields 1.02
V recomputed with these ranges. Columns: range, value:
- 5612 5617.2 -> 17.6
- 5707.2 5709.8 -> 17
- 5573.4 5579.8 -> 17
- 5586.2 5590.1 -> 16.7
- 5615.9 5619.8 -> 18.4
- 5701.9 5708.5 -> 16.8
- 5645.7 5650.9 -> 19.6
